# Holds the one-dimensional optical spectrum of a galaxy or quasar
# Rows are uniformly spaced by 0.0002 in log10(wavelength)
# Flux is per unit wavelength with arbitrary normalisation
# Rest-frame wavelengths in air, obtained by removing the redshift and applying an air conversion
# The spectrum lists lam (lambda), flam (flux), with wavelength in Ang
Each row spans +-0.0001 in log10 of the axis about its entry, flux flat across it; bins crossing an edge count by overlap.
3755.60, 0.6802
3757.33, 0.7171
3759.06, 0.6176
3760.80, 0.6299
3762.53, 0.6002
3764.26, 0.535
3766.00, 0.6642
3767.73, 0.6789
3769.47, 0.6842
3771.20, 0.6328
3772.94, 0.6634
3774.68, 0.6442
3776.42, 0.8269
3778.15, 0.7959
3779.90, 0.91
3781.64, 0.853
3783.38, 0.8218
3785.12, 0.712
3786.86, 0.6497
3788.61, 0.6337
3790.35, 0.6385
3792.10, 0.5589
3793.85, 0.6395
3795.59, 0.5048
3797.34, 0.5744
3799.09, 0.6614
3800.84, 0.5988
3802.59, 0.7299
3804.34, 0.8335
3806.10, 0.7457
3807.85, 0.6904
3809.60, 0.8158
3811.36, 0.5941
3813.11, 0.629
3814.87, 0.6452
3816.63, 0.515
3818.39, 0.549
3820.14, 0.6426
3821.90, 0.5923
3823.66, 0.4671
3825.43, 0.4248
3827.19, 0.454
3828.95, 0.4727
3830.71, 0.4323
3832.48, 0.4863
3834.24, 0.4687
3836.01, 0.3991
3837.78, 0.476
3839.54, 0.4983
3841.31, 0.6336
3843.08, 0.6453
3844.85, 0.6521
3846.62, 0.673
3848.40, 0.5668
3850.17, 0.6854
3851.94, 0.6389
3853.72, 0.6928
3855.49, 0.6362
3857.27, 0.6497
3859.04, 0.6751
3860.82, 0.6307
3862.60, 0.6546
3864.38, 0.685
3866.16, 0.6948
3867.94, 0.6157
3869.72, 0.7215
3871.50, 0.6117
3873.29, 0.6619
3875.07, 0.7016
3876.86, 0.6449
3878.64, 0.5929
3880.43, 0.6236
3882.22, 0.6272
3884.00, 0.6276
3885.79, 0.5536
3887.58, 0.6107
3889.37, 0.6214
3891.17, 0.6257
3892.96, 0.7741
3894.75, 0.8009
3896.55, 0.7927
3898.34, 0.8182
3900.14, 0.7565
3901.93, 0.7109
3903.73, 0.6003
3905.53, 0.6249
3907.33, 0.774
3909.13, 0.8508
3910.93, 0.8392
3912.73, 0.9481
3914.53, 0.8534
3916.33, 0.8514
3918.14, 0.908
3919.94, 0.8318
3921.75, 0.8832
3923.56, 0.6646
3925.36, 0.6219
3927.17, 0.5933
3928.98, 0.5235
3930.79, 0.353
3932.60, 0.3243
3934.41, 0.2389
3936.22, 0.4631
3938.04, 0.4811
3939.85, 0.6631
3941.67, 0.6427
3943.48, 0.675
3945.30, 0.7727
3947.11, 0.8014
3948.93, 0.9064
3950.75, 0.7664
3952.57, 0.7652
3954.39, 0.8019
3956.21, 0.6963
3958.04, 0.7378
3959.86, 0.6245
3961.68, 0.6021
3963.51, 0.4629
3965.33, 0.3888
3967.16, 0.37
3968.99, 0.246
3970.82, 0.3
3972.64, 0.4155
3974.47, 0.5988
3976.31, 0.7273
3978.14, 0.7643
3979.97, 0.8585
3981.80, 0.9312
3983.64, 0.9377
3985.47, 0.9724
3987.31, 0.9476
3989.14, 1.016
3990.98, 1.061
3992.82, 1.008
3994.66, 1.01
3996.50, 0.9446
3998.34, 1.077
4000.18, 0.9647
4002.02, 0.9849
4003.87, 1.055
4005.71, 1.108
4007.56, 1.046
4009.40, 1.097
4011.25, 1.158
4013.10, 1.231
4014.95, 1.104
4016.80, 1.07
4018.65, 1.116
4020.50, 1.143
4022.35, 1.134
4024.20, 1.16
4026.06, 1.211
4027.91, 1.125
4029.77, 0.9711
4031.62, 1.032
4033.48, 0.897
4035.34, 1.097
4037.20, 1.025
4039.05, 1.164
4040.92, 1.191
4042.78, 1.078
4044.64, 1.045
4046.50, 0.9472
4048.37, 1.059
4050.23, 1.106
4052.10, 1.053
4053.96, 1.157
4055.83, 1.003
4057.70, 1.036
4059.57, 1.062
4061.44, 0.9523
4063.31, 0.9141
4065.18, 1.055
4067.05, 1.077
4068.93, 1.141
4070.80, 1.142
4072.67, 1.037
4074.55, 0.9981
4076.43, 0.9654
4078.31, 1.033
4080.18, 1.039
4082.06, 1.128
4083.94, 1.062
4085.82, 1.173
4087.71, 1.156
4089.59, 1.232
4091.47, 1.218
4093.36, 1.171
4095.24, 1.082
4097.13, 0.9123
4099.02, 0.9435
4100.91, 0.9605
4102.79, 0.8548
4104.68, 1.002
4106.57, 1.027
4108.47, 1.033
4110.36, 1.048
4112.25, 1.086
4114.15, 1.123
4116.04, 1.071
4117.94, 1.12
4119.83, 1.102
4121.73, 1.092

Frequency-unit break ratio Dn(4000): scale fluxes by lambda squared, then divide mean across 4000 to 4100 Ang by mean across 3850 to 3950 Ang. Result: 1.7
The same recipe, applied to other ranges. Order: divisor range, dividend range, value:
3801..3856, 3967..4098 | 1.89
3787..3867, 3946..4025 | 1.55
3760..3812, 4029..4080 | 1.75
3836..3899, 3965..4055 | 1.61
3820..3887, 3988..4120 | 1.98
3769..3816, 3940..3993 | 1.13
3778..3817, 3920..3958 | 1.00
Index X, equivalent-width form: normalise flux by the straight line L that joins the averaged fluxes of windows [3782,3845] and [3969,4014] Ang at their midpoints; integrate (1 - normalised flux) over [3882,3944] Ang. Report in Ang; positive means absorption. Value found 7.9 Ang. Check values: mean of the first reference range 0.598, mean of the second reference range 0.912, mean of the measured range 0.673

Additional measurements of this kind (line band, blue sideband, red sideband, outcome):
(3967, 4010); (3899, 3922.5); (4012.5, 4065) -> 5.0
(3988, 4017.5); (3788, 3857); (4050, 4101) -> -4.0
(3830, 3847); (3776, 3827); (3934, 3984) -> 3.1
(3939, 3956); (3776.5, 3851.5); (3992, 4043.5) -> 3.1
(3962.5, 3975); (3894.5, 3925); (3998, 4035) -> 7.4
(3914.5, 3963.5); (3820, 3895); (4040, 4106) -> 7.1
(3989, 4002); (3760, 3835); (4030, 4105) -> -0.9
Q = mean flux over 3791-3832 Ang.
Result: 0.598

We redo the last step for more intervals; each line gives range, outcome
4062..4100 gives 1.07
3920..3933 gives 0.593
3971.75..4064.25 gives 1.02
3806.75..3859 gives 0.579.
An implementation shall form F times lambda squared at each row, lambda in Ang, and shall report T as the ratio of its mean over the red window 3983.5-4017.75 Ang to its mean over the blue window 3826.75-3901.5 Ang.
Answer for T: 1.78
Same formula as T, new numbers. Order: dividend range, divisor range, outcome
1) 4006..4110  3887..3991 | 1.64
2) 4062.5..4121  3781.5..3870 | 1.97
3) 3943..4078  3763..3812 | 1.53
